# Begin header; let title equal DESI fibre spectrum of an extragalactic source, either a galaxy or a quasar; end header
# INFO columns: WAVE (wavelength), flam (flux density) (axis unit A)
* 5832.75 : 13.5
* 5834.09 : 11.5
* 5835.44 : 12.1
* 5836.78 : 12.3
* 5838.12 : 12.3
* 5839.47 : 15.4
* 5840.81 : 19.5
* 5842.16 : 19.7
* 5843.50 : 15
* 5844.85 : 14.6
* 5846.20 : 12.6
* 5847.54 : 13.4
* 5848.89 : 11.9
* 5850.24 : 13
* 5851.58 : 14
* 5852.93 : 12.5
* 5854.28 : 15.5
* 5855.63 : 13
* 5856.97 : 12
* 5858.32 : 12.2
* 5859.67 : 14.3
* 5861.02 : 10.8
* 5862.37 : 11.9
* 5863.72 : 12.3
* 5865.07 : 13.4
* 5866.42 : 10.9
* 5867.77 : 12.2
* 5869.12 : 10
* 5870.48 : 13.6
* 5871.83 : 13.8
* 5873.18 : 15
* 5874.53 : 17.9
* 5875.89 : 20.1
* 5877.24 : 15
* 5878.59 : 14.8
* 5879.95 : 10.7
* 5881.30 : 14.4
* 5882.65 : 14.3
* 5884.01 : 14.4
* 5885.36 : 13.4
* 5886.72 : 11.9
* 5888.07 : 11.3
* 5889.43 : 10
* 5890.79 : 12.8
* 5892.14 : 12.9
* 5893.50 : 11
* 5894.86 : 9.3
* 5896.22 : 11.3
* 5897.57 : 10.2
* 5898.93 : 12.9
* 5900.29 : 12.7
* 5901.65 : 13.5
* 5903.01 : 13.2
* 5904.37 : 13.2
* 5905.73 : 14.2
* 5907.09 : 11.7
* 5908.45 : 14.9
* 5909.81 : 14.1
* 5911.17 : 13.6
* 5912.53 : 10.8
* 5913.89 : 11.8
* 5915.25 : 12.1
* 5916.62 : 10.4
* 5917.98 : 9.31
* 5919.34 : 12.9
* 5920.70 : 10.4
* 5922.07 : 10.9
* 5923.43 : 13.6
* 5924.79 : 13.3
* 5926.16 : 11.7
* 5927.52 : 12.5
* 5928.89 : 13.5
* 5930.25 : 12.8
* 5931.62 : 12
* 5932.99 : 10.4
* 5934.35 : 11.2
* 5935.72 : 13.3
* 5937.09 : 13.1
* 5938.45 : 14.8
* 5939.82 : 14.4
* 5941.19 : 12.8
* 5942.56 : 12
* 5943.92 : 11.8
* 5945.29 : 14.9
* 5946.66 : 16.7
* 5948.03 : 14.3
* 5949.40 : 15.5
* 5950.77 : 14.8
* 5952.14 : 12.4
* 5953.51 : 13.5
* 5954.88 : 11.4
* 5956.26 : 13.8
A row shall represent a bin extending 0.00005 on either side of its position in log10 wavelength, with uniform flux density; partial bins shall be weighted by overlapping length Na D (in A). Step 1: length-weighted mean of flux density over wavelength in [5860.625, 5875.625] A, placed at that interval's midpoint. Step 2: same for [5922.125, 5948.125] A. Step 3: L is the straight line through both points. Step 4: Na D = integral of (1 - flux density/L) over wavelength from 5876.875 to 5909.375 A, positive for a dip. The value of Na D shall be 1.1 A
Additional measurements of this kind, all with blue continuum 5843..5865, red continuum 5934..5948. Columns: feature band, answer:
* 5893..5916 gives 1.7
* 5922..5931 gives 0.5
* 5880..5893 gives 0.5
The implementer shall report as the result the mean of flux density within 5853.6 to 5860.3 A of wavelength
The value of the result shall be 13.4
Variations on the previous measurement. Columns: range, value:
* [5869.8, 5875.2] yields 15.1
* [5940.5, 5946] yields 12.9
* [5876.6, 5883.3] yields 13.8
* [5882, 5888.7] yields 13.1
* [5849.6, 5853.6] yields 13.2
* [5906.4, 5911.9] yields 13.6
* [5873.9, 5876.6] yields 18.9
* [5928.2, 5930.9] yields 13.2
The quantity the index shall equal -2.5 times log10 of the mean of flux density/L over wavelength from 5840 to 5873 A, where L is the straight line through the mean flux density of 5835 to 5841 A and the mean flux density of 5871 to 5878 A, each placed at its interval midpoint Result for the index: 0.12 mag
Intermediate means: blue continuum 14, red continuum 16.3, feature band 13.5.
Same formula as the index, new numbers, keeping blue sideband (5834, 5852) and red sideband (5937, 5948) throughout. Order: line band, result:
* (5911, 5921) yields 0.23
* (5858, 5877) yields 0.05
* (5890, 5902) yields 0.19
